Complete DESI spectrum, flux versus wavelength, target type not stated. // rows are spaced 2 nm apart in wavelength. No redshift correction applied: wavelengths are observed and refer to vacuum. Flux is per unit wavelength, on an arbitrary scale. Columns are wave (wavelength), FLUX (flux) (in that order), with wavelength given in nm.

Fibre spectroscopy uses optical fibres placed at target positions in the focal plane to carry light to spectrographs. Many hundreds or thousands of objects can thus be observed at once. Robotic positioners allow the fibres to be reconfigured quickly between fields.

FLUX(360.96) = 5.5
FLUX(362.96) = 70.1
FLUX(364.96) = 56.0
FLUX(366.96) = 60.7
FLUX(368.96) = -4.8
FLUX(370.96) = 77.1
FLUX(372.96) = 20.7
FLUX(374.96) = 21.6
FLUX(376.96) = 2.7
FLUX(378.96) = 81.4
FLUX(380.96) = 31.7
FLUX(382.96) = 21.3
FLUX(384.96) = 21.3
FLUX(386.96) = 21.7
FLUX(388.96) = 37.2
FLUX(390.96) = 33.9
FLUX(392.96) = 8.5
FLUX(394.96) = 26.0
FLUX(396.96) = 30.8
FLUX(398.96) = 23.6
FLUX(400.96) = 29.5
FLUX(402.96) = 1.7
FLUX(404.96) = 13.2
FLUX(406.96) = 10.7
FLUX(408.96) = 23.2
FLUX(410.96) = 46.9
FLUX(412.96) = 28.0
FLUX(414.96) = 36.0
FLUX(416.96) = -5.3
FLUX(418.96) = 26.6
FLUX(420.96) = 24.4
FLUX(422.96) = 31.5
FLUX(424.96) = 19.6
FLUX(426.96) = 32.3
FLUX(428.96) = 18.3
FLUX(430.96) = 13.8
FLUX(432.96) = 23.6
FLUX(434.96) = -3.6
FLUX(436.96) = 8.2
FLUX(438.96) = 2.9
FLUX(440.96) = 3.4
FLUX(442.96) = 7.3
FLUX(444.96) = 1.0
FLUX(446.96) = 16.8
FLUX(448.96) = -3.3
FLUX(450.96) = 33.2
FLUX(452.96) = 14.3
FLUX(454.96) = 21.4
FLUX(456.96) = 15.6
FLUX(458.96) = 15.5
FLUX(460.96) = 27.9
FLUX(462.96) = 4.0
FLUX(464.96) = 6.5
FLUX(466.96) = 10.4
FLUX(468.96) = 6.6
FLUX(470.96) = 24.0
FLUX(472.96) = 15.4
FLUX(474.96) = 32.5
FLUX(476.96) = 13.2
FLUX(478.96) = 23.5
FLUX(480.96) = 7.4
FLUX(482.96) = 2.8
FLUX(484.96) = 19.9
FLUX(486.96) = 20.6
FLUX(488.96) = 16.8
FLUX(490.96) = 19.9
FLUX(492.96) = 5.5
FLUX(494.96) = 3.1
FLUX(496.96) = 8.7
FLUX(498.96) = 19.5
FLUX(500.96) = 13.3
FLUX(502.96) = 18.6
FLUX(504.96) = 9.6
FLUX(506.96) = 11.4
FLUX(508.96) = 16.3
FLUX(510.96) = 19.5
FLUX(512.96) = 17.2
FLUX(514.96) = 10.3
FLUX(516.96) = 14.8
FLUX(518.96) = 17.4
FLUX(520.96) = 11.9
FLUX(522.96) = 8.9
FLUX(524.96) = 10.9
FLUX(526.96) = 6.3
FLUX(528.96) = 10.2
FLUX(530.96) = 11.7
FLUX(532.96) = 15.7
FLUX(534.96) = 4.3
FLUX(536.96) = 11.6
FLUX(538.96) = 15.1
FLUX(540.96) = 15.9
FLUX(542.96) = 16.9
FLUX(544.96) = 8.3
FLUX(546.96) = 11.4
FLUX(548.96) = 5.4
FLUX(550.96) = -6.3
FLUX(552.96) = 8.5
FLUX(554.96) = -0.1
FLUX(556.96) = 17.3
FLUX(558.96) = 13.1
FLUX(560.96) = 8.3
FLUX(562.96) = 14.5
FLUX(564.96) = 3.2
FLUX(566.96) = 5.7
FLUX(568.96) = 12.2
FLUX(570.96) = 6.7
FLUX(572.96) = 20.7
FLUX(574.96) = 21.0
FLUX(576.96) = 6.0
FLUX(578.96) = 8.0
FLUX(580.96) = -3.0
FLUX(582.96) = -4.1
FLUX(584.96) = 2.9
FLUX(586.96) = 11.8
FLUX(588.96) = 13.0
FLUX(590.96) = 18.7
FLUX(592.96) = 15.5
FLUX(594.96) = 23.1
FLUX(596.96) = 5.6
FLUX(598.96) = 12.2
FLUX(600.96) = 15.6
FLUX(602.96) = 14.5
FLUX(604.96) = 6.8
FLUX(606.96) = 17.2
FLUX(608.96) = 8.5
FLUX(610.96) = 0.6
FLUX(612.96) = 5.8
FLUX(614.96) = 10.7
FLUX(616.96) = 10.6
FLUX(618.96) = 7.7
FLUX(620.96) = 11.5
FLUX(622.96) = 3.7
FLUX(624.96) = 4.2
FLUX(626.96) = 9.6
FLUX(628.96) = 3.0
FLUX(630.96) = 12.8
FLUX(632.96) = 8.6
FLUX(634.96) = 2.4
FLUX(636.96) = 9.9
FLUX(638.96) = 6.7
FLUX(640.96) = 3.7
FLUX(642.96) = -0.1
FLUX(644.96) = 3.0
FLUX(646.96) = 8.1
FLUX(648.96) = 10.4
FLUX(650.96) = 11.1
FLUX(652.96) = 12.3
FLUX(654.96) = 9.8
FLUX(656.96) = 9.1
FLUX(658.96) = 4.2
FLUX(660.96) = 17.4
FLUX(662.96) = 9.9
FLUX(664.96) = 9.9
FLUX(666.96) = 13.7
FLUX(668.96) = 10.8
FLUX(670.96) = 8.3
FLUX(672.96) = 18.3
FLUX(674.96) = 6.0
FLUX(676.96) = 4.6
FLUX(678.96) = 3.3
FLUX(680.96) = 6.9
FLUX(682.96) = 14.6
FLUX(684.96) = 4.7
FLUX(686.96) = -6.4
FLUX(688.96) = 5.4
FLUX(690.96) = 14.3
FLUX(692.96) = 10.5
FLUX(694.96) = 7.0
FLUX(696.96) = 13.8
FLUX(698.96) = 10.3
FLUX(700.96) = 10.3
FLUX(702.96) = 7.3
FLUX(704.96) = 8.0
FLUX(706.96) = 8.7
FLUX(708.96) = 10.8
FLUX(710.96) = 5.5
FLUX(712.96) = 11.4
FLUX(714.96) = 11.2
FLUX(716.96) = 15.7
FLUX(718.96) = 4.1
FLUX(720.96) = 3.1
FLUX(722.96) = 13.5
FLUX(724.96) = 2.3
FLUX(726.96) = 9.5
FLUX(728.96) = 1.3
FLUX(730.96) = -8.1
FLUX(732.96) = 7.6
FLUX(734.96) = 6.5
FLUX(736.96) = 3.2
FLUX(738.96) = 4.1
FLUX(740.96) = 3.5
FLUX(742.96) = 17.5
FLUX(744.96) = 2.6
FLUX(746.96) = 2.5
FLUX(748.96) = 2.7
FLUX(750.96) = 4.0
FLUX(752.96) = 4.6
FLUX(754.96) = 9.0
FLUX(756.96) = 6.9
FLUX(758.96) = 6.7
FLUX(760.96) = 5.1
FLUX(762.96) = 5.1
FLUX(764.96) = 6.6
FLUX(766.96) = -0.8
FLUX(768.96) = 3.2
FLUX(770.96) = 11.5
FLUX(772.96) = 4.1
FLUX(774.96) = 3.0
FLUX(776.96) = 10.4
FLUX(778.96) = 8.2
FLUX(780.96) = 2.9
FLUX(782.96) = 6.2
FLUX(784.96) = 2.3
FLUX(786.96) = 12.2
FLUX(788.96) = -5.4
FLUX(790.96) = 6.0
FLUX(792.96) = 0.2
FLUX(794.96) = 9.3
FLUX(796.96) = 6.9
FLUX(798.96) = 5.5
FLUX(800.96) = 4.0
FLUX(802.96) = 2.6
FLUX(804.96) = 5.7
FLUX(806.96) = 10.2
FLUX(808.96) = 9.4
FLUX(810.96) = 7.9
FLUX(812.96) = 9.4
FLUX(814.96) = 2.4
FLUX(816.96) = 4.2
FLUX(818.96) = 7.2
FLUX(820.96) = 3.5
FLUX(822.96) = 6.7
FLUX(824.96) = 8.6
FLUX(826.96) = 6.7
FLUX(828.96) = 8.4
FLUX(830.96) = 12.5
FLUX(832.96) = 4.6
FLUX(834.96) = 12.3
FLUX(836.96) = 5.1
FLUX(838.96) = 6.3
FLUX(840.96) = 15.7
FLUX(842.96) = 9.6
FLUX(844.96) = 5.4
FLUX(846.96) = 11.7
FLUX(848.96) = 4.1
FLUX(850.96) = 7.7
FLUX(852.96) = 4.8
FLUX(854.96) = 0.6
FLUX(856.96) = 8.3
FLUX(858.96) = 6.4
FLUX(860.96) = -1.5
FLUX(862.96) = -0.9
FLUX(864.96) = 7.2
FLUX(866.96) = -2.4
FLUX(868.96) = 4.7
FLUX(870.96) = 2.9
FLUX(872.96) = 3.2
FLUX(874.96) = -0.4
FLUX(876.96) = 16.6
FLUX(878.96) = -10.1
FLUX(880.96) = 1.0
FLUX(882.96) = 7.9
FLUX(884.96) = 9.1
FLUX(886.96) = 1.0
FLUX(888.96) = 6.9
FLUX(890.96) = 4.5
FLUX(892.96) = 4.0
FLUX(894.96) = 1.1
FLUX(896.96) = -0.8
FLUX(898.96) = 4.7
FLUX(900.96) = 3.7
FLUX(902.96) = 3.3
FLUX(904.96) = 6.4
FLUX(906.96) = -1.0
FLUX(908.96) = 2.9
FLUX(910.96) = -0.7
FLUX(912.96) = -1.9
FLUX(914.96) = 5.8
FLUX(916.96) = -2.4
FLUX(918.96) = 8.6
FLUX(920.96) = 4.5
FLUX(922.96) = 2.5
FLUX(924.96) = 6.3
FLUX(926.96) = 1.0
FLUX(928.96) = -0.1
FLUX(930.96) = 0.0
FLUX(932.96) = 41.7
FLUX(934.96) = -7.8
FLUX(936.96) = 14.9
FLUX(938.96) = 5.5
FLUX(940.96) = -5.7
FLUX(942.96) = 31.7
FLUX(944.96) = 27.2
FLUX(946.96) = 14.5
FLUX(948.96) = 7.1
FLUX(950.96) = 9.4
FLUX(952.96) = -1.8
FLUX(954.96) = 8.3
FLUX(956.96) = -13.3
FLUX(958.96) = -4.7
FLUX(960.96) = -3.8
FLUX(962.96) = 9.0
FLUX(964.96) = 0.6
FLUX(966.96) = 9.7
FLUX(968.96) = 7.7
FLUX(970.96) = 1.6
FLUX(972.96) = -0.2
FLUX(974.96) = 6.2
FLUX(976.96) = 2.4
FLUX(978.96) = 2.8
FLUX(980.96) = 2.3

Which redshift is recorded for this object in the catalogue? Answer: 1.531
